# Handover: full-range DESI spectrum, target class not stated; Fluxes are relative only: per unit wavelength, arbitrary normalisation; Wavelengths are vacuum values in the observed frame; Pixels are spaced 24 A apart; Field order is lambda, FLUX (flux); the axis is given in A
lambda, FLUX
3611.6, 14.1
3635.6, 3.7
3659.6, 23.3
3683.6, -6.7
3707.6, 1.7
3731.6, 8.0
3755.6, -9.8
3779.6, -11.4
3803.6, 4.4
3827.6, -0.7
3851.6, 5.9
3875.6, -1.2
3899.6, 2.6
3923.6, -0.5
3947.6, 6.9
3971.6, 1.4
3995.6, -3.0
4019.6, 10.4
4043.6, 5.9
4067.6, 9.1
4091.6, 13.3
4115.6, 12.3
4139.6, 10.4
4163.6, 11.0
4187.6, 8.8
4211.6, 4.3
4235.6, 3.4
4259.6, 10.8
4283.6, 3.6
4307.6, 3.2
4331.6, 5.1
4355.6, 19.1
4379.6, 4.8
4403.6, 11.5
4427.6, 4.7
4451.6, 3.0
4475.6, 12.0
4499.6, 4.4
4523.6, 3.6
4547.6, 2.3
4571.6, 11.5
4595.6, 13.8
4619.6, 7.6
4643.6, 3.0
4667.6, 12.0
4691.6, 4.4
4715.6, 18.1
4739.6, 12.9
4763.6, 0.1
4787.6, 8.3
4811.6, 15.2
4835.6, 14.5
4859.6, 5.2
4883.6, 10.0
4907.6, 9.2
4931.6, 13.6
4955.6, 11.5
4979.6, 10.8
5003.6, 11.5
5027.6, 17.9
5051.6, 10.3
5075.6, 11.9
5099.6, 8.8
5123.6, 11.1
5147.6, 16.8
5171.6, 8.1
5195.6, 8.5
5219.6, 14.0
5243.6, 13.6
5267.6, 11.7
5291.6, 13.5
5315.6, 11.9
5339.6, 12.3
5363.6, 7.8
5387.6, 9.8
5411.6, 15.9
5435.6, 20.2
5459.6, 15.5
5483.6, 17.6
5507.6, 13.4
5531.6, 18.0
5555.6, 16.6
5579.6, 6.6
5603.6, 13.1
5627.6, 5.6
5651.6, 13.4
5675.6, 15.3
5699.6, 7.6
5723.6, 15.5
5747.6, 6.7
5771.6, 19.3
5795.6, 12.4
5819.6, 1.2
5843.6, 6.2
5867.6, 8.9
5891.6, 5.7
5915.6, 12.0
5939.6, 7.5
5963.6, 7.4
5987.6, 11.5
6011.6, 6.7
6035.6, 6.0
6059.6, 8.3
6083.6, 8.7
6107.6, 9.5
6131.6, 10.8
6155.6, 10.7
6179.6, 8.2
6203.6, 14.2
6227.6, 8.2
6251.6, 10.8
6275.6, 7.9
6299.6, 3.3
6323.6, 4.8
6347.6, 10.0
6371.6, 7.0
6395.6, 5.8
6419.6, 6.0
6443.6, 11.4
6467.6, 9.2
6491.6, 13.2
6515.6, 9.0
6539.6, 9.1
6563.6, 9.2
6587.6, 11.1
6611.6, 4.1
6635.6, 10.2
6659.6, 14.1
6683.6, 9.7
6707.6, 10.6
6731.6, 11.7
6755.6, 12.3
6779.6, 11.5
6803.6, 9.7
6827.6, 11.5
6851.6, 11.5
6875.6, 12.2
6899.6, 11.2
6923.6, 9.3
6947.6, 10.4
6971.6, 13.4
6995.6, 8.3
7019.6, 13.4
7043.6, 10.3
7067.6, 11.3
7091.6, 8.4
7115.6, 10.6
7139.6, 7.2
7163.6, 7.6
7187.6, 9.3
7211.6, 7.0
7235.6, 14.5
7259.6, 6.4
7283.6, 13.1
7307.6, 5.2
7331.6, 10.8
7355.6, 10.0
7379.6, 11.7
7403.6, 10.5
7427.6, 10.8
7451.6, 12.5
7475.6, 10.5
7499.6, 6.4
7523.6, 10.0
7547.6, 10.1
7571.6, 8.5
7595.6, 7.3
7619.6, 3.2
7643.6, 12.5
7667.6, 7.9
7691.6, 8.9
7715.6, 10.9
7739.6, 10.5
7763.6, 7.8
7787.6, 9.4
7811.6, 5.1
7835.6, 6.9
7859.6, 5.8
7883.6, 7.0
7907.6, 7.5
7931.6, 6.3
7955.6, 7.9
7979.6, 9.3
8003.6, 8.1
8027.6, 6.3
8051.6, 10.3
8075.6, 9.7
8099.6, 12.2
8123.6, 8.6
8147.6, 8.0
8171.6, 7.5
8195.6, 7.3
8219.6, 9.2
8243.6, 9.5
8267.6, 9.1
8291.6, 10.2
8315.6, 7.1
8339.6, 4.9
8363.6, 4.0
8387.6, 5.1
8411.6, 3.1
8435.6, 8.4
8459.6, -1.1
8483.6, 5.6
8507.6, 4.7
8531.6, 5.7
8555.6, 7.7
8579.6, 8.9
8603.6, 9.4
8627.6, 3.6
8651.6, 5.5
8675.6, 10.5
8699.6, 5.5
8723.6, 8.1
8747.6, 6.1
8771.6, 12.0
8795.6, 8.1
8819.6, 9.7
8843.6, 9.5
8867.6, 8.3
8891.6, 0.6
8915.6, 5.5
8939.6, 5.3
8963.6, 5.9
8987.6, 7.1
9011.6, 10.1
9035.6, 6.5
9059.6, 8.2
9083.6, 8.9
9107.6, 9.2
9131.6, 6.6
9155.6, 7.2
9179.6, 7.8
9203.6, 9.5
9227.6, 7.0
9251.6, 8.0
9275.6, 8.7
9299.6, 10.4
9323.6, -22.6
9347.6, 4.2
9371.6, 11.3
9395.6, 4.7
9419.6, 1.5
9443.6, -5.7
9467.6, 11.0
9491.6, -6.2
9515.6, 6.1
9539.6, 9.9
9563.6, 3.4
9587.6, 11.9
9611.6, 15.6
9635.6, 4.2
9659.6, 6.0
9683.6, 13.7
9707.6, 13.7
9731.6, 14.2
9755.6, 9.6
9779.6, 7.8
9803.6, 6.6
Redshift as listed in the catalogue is 0.666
